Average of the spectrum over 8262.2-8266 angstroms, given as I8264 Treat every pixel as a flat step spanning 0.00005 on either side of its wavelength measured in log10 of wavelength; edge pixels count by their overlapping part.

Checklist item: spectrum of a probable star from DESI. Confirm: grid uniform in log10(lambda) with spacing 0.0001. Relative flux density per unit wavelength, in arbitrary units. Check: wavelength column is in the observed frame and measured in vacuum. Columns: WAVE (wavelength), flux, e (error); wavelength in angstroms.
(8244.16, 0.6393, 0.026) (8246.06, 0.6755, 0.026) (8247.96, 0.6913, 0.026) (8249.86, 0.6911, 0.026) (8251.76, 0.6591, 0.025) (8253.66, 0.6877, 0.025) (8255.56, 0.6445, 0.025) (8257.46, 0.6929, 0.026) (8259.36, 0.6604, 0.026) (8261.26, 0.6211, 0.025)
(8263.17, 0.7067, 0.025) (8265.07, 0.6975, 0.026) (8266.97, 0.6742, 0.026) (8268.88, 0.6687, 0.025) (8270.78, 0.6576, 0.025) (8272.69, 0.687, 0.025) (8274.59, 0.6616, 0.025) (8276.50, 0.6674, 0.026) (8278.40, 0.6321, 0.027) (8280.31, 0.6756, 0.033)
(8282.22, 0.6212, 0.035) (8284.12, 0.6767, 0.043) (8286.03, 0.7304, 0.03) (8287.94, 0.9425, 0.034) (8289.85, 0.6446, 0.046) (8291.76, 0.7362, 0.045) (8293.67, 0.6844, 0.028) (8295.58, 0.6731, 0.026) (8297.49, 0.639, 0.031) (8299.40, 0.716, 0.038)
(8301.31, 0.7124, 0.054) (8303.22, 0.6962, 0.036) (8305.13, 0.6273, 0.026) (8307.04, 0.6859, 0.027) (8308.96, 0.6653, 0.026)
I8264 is 0.701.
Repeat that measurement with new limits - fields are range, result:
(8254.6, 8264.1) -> 0.665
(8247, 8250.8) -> 0.691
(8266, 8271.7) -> 0.667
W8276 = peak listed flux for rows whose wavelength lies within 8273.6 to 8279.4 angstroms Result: 0.6674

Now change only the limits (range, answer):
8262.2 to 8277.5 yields 0.7067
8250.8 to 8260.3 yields 0.6929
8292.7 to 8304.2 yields 0.716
